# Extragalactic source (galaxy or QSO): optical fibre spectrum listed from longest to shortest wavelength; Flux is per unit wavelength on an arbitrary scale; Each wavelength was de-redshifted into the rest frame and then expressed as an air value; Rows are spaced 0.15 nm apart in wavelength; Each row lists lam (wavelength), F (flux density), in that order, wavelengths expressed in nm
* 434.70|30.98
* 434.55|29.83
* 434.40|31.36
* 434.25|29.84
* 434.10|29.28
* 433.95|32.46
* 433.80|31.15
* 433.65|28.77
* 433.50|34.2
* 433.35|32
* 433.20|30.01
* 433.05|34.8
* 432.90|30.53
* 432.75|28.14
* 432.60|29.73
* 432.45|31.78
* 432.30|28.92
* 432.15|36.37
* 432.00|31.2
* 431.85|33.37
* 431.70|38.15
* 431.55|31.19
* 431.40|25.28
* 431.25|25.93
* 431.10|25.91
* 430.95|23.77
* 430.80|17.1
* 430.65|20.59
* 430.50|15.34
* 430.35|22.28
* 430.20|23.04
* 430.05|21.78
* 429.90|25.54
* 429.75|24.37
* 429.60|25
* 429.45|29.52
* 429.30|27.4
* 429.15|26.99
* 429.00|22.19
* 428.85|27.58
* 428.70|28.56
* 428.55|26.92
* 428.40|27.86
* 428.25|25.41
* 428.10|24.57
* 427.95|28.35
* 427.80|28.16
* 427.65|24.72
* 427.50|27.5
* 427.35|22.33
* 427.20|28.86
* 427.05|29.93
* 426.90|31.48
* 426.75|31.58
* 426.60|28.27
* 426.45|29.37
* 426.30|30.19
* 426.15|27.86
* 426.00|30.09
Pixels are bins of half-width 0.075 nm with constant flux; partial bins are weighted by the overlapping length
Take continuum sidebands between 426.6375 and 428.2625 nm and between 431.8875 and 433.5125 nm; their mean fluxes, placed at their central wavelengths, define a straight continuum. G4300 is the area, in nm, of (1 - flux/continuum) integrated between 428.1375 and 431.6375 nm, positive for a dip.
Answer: 0.547 nm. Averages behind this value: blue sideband 27.6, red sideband 31.5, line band 24.8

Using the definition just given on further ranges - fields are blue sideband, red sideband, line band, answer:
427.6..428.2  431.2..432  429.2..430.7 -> 0.275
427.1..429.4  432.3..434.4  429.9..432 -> 0.276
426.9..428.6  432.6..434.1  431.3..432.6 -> -0.072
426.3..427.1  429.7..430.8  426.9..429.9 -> -0.102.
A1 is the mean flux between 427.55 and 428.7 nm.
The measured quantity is 26.7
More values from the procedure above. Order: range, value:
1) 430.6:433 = 28.8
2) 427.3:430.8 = 24.9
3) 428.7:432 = 25.6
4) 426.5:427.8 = 28.1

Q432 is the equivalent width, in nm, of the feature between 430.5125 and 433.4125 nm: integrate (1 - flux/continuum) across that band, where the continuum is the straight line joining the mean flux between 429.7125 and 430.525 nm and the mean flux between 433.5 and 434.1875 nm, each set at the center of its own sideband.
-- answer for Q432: -0.24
